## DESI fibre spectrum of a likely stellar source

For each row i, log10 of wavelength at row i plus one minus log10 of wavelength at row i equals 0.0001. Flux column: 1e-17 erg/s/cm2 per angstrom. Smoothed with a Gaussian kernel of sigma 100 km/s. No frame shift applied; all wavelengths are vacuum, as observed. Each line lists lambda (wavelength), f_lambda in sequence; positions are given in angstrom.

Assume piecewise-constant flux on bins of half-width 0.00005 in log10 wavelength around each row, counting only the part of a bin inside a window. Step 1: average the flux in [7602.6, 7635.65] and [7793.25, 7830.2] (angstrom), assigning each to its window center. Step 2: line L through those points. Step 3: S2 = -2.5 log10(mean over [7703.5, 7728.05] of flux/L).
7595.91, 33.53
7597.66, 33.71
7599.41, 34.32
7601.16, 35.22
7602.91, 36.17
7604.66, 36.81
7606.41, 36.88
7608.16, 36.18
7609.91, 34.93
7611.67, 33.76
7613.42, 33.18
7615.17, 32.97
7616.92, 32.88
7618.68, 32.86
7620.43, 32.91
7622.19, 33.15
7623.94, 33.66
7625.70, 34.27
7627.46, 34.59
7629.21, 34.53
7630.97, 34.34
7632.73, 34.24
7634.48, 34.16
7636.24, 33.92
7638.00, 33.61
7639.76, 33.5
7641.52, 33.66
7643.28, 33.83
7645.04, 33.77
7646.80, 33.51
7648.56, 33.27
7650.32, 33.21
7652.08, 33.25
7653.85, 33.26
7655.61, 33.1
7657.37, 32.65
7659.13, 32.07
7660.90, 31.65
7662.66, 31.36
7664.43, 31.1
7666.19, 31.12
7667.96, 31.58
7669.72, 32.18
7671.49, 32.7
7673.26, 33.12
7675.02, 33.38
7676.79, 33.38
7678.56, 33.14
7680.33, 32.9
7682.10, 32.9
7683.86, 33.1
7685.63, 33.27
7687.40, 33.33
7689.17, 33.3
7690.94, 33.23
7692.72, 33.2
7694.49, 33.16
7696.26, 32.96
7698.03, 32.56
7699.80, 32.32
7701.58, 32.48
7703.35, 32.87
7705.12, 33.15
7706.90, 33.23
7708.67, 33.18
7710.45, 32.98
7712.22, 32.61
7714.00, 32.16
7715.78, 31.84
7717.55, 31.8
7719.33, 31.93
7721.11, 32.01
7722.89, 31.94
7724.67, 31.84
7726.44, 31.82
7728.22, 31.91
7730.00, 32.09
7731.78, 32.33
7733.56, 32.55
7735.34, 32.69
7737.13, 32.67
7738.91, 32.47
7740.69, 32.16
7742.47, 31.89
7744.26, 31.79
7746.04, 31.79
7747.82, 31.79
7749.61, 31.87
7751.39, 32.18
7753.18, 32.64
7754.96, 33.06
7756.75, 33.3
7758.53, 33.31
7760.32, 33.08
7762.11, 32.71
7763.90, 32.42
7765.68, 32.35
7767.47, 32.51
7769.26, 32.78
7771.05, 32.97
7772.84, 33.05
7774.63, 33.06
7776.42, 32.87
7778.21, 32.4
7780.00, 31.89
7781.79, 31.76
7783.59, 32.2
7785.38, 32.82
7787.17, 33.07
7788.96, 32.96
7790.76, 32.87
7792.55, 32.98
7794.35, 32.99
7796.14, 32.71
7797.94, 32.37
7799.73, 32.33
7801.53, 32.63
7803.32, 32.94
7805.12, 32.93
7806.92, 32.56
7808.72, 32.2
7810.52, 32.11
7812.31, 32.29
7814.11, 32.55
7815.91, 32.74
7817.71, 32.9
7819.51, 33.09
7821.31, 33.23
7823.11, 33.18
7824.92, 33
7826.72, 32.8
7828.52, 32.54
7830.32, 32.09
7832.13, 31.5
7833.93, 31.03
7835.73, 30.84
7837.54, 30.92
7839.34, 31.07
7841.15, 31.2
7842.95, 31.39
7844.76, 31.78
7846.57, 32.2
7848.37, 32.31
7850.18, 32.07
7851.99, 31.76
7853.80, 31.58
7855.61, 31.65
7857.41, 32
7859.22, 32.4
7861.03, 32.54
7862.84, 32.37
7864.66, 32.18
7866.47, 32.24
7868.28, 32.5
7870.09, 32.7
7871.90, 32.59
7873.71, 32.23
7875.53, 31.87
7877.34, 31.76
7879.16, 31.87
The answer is 0.038 mag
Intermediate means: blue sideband 34.3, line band 32.4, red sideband 32.7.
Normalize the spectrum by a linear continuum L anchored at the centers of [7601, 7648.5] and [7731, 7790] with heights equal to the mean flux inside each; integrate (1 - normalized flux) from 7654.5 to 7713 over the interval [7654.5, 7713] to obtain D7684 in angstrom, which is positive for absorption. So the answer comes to 1.3 angstrom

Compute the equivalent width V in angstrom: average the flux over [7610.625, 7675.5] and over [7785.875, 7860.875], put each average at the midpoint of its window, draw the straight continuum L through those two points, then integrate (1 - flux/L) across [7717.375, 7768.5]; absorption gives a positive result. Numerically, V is 0.56 angstrom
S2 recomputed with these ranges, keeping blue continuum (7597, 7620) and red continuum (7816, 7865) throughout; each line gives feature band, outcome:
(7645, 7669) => 0.05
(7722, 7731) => 0.05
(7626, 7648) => 0.01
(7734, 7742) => 0.02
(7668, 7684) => 0.03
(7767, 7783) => 0.01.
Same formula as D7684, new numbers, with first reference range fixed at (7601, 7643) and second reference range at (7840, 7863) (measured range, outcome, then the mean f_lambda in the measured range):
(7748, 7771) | 0.13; 32.7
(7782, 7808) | -0.17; 32.7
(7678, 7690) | 0.17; 33.1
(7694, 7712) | 0.30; 32.9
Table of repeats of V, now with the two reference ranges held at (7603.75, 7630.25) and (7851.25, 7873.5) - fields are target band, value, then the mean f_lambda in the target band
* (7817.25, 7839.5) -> 0.2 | 32.2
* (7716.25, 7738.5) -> 0.8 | 32.1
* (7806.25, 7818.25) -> 0.1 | 32.5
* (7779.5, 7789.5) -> 0.1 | 32.5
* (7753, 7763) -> 0.0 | 33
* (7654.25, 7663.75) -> 0.5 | 32.2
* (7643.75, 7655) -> 0.2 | 33.4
